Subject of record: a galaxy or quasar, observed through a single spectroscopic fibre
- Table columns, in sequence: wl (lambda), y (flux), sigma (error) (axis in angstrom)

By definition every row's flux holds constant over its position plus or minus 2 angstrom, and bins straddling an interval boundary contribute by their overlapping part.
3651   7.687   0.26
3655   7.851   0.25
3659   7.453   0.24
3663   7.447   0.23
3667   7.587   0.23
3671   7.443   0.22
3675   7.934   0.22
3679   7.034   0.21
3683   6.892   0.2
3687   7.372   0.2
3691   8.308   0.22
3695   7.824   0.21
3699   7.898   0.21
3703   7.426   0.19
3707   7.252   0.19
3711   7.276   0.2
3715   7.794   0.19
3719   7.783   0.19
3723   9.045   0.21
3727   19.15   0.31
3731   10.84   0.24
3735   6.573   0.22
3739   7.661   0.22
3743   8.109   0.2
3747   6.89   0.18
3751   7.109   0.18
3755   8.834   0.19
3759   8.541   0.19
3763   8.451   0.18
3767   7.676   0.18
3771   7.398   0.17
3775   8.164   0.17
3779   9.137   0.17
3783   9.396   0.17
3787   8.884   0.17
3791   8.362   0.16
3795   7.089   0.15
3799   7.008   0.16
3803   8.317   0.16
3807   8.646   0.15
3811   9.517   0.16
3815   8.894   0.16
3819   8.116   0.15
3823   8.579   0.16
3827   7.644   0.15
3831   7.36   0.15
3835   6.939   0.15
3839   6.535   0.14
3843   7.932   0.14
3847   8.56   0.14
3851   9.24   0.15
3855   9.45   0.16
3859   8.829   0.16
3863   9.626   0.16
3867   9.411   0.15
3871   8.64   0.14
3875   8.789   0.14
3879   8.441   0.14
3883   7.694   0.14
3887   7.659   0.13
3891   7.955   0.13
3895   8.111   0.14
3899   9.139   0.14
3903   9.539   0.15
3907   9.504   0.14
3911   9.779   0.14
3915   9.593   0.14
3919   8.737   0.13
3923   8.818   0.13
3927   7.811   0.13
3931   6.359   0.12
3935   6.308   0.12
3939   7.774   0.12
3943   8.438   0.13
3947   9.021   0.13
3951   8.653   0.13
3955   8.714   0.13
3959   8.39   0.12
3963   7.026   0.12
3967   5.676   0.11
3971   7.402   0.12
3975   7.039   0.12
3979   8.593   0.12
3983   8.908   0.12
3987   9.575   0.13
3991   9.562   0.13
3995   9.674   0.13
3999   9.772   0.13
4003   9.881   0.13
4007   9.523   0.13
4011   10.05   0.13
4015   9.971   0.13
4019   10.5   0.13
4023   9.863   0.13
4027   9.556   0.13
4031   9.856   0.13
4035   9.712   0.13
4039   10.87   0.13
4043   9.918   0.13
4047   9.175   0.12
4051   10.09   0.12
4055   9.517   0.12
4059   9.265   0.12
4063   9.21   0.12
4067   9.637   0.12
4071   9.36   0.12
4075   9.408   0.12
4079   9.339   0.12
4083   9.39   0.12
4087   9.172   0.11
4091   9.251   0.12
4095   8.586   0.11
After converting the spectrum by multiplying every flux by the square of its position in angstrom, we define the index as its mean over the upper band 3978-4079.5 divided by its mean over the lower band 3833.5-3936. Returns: 1.23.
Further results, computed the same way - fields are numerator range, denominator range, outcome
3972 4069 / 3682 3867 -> 1.29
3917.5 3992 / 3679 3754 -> 1.08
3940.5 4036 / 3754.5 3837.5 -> 1.21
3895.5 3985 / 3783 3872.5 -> 1.04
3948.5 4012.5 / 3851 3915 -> 1.02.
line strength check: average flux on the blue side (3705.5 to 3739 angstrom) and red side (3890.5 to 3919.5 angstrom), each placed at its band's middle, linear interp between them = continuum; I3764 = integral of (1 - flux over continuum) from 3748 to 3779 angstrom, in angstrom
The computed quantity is 4.2 angstrom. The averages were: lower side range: 9.39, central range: 8.06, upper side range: 9.12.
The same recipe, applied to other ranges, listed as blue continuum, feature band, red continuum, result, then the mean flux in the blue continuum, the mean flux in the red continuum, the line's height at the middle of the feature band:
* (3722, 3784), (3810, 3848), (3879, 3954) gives 3.2 angstrom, 8.93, 8.39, 8.68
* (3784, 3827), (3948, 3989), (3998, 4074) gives 5.8 angstrom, 8.33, 9.77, 9.35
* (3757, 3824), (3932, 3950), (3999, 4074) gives 2.7 angstrom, 8.36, 9.77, 9.22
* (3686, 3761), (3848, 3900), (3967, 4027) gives 1.2 angstrom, 8.52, 9.2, 8.89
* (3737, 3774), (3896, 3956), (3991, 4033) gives 4.2 angstrom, 7.86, 9.85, 9.18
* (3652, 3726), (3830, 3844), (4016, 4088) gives 2.3 angstrom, 7.8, 9.67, 8.56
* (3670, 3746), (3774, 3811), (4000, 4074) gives 1.5 angstrom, 8.39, 9.77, 8.75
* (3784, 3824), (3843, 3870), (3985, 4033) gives -1.0 angstrom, 8.36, 9.82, 8.73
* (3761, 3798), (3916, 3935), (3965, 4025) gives 2.1 angstrom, 8.25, 9.07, 8.8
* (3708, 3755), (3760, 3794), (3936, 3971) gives 1.1 angstrom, 8.89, 7.88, 8.68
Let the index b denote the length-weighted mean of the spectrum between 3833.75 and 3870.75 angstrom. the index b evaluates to 8.54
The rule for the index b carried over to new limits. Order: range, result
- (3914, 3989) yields 8.02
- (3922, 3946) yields 7.59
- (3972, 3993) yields 8.67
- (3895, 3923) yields 9.25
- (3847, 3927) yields 8.86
